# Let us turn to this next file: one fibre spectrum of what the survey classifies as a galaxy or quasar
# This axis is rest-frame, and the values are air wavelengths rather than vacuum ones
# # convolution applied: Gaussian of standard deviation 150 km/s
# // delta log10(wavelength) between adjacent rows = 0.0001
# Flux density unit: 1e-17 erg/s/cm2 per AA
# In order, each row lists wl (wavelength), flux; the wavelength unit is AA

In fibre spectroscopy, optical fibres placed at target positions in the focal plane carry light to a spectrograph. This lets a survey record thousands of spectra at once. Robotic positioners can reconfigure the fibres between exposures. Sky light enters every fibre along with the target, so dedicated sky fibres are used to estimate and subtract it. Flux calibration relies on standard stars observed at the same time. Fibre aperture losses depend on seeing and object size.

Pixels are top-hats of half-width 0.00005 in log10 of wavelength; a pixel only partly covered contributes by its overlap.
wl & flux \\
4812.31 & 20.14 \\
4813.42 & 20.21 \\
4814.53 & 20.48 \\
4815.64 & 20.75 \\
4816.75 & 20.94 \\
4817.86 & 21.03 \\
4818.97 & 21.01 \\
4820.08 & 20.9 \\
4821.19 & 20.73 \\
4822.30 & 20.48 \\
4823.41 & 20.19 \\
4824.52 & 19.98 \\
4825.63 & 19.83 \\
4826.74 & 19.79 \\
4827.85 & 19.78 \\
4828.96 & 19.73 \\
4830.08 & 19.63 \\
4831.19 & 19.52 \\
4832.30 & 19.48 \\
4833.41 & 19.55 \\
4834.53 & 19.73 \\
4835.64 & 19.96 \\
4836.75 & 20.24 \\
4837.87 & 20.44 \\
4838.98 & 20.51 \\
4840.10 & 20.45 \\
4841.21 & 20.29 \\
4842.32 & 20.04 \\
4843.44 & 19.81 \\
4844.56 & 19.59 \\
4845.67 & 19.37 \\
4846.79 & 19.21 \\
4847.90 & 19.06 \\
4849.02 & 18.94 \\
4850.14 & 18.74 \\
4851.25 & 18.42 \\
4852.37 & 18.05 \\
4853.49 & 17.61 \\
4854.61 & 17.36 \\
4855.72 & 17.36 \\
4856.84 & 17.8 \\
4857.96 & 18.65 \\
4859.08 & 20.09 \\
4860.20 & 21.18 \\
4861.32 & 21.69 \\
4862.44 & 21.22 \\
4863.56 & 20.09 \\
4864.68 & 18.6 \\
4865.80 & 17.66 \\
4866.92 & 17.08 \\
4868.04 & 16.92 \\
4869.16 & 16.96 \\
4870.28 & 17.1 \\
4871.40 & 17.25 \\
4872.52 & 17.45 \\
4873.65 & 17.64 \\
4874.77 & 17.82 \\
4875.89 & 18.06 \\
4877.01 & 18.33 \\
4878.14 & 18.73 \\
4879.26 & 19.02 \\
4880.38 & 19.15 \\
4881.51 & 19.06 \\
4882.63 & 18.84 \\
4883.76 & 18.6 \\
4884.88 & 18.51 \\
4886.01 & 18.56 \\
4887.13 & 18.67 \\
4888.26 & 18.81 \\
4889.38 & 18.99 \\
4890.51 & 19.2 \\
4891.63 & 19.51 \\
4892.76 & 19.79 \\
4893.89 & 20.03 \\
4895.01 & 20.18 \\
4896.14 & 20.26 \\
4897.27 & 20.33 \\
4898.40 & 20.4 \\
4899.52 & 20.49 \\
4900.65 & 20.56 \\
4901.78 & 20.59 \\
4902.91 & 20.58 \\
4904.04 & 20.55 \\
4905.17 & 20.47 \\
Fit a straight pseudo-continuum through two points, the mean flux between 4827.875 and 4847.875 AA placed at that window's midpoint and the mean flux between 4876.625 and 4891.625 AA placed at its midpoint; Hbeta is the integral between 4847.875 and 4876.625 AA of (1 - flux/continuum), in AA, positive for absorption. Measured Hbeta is 1.4 AA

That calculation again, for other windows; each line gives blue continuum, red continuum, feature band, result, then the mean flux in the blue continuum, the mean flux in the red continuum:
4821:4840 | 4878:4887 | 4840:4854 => 0.3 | 20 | 18.8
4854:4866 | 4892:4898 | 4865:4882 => 1.5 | 19.3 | 20.1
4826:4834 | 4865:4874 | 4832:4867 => -1.7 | 19.6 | 17.3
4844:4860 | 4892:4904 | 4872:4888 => 1.0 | 18.6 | 20.3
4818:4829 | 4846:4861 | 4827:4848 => -0.3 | 20.3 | 18.7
